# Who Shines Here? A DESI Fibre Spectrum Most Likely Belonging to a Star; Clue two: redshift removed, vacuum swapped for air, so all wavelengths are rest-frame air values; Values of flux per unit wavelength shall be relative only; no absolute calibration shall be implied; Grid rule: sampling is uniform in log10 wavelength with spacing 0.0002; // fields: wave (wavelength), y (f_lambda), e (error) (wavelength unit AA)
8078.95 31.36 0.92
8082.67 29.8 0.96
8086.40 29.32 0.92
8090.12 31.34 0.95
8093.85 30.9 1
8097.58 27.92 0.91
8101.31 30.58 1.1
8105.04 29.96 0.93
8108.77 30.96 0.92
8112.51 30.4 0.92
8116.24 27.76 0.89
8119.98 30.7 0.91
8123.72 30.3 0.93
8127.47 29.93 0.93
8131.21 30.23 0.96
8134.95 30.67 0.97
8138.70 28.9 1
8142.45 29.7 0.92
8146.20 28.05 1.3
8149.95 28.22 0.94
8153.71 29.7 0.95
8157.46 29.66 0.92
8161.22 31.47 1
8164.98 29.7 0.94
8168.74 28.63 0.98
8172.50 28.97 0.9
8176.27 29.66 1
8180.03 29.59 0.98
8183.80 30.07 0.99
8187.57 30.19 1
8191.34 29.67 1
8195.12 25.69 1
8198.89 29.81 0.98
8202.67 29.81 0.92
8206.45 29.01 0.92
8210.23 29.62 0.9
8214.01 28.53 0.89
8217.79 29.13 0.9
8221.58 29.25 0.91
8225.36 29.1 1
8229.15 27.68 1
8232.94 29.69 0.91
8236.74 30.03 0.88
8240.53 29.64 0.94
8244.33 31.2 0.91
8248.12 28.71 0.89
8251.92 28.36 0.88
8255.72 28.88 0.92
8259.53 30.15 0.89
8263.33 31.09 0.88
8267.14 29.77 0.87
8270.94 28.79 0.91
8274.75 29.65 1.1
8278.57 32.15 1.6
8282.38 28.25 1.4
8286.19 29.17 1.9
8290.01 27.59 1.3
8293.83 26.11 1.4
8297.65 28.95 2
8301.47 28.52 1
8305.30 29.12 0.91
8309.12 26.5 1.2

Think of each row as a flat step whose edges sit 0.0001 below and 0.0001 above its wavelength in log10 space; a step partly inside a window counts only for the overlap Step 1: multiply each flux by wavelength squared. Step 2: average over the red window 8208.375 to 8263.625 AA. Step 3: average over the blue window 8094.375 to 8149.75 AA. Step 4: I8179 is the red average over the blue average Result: 1.0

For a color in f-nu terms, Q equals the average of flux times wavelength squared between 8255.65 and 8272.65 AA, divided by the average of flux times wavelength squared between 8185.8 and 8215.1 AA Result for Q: 1.04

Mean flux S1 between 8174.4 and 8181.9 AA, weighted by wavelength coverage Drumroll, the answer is 29.6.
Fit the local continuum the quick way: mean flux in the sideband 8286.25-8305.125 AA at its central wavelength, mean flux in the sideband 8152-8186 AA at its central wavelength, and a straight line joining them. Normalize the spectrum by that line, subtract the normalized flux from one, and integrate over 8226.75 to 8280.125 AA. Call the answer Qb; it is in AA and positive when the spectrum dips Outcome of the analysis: -2.02 AA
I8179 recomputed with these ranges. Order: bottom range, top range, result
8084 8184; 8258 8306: 1.02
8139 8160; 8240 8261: 1.04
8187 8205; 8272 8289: 1.05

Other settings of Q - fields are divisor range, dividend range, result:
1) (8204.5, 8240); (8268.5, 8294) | 1.01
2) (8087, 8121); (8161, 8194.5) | 1.00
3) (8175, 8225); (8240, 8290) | 1.03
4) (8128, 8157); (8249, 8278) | 1.04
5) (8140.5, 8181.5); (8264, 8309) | 1.01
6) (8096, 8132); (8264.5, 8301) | 1.01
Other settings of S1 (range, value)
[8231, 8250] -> 29.9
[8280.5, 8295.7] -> 27.8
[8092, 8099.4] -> 29.4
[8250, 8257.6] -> 28.6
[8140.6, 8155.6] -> 28.9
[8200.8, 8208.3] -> 29.4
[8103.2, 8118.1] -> 29.8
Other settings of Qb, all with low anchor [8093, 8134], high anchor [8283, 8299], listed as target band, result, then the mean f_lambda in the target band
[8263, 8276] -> -0.7 AA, 29.7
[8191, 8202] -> 0.2 AA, 28.4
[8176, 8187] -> -0.2 AA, 29.8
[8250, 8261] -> -0.3 AA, 29.1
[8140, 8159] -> 0.3 AA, 29.1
